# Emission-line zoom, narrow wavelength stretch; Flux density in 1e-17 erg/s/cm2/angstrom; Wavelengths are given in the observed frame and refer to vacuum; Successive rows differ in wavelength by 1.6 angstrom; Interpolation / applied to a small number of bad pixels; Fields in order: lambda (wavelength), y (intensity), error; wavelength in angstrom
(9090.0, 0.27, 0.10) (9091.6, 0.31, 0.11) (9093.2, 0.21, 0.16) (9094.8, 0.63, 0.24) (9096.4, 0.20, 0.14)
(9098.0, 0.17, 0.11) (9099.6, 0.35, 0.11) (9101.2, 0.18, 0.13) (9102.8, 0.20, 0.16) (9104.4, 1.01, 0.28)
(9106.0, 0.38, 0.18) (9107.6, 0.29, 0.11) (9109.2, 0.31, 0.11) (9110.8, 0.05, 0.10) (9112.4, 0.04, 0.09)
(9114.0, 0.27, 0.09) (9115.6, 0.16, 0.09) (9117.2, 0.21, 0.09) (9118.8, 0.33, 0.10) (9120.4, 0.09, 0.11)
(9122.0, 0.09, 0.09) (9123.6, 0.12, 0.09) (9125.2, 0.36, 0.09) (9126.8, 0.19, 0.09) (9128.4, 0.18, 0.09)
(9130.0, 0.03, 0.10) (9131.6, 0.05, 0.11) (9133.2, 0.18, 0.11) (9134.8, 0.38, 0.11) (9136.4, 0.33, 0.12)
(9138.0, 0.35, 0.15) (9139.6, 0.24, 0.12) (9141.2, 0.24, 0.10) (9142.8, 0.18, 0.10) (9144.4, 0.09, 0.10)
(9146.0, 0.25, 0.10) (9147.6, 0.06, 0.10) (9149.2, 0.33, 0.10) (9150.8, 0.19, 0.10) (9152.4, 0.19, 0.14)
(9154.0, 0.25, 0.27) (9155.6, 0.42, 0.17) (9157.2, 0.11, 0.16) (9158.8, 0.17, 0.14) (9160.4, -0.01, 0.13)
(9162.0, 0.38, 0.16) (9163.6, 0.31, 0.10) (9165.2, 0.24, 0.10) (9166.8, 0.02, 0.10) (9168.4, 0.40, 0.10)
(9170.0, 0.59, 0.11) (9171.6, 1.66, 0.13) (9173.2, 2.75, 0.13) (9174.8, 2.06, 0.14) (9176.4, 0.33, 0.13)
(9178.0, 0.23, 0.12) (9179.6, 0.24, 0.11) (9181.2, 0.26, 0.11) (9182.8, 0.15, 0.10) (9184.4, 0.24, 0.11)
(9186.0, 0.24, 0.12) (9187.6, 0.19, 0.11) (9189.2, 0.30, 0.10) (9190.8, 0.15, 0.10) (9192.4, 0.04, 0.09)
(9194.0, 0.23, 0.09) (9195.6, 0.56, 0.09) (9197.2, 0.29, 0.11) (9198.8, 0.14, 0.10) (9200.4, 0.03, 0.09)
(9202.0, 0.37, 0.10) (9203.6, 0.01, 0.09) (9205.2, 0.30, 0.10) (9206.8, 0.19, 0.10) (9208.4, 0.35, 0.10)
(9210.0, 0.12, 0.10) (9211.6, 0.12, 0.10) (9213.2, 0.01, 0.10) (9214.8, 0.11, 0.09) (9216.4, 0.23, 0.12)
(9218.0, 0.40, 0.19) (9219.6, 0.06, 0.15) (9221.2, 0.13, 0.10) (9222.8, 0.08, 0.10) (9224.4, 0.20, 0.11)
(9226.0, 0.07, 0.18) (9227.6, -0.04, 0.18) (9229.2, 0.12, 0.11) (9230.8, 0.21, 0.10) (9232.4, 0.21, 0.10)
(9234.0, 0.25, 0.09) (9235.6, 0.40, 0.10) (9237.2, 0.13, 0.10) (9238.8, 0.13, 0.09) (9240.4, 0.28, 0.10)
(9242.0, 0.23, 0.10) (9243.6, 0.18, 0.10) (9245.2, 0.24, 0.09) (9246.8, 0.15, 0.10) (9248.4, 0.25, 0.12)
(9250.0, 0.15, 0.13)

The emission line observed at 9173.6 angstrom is [O III] 5007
